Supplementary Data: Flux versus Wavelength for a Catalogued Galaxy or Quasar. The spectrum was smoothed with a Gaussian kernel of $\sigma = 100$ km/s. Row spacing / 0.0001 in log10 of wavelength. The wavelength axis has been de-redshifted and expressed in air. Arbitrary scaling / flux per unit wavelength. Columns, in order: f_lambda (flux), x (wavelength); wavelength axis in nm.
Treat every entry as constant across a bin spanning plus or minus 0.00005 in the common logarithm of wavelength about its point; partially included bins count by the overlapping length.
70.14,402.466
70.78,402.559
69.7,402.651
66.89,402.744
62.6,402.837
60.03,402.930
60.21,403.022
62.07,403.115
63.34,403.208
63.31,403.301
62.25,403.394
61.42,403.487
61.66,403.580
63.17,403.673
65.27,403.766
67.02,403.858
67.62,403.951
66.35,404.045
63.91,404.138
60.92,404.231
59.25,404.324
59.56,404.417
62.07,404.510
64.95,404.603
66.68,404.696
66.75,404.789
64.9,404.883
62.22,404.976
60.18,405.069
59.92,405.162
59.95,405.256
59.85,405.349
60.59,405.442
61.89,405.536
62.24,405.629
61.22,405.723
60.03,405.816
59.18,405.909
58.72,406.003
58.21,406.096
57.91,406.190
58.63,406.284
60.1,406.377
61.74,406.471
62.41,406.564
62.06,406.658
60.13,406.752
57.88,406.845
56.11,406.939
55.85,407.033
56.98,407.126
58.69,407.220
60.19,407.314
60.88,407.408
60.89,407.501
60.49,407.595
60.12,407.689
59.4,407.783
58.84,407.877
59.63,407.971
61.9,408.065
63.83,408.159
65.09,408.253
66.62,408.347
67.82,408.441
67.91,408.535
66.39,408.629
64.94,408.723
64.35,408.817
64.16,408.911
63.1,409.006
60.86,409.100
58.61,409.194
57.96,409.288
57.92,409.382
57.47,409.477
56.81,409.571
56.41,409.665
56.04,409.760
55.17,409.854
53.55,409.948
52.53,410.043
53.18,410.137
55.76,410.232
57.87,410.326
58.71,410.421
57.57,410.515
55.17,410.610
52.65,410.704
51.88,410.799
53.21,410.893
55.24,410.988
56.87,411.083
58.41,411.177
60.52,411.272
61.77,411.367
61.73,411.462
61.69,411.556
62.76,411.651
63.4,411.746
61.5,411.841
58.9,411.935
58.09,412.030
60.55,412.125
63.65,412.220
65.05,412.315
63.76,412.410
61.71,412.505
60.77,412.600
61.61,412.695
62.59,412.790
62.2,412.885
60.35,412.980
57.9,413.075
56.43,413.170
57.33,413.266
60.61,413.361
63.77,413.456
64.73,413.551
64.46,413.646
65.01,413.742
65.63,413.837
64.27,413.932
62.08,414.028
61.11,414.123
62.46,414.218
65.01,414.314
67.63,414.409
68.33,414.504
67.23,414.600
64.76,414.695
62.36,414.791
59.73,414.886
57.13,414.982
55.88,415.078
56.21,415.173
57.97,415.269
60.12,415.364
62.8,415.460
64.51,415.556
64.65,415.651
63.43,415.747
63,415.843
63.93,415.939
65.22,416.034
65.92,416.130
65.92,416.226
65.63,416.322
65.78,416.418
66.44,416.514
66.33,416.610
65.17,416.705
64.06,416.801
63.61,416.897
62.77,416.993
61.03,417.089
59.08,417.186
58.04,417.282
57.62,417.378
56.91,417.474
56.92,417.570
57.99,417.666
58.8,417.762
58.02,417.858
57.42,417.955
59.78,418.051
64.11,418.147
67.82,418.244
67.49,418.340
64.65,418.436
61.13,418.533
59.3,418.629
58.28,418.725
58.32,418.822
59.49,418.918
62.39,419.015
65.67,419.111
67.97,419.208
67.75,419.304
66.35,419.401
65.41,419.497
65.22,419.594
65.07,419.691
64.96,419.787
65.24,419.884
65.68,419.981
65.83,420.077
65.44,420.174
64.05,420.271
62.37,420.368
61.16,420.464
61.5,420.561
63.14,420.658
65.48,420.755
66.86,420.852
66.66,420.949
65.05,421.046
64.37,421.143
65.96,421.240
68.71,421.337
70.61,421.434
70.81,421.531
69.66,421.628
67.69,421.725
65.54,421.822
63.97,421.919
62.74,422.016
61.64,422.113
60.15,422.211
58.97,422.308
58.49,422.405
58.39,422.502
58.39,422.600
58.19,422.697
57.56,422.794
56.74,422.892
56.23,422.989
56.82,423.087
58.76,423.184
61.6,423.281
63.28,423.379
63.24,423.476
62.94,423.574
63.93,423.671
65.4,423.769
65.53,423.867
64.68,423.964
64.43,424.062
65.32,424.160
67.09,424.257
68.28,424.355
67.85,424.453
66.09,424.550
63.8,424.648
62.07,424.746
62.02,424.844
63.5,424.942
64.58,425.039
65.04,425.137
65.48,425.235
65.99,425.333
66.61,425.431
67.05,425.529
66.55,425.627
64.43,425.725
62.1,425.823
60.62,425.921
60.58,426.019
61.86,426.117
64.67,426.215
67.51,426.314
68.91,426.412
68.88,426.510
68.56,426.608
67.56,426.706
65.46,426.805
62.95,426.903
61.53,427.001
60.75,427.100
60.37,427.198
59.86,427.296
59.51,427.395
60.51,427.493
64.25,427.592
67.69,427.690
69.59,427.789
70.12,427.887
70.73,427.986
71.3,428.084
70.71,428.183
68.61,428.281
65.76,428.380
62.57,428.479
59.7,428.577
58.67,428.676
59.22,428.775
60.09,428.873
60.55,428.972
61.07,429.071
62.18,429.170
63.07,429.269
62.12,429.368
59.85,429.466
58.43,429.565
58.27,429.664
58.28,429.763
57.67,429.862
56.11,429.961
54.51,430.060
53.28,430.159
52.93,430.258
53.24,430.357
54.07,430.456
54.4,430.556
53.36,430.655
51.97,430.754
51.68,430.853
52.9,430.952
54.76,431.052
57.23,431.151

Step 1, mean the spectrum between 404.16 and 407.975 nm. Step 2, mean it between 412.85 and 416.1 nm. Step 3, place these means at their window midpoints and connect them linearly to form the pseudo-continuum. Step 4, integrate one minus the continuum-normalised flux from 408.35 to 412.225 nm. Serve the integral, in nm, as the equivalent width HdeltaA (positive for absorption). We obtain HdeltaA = 0.143 nm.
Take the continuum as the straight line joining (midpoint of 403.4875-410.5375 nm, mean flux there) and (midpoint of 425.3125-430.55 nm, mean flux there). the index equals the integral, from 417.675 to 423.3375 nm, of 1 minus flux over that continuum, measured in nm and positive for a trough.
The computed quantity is -0.10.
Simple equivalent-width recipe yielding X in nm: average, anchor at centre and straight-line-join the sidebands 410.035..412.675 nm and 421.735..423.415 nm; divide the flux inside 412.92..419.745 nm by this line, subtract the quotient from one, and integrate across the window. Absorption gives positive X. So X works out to -0.36 nm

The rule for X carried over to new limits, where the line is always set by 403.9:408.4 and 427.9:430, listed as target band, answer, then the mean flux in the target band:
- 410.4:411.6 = 0.080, 57.3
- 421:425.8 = -0.131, 63.7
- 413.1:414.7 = -0.051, 63.5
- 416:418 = -0.005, 61.8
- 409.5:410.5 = 0.091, 55.7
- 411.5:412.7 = -0.007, 61.8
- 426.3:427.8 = -0.053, 64.4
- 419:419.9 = -0.057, 65.8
